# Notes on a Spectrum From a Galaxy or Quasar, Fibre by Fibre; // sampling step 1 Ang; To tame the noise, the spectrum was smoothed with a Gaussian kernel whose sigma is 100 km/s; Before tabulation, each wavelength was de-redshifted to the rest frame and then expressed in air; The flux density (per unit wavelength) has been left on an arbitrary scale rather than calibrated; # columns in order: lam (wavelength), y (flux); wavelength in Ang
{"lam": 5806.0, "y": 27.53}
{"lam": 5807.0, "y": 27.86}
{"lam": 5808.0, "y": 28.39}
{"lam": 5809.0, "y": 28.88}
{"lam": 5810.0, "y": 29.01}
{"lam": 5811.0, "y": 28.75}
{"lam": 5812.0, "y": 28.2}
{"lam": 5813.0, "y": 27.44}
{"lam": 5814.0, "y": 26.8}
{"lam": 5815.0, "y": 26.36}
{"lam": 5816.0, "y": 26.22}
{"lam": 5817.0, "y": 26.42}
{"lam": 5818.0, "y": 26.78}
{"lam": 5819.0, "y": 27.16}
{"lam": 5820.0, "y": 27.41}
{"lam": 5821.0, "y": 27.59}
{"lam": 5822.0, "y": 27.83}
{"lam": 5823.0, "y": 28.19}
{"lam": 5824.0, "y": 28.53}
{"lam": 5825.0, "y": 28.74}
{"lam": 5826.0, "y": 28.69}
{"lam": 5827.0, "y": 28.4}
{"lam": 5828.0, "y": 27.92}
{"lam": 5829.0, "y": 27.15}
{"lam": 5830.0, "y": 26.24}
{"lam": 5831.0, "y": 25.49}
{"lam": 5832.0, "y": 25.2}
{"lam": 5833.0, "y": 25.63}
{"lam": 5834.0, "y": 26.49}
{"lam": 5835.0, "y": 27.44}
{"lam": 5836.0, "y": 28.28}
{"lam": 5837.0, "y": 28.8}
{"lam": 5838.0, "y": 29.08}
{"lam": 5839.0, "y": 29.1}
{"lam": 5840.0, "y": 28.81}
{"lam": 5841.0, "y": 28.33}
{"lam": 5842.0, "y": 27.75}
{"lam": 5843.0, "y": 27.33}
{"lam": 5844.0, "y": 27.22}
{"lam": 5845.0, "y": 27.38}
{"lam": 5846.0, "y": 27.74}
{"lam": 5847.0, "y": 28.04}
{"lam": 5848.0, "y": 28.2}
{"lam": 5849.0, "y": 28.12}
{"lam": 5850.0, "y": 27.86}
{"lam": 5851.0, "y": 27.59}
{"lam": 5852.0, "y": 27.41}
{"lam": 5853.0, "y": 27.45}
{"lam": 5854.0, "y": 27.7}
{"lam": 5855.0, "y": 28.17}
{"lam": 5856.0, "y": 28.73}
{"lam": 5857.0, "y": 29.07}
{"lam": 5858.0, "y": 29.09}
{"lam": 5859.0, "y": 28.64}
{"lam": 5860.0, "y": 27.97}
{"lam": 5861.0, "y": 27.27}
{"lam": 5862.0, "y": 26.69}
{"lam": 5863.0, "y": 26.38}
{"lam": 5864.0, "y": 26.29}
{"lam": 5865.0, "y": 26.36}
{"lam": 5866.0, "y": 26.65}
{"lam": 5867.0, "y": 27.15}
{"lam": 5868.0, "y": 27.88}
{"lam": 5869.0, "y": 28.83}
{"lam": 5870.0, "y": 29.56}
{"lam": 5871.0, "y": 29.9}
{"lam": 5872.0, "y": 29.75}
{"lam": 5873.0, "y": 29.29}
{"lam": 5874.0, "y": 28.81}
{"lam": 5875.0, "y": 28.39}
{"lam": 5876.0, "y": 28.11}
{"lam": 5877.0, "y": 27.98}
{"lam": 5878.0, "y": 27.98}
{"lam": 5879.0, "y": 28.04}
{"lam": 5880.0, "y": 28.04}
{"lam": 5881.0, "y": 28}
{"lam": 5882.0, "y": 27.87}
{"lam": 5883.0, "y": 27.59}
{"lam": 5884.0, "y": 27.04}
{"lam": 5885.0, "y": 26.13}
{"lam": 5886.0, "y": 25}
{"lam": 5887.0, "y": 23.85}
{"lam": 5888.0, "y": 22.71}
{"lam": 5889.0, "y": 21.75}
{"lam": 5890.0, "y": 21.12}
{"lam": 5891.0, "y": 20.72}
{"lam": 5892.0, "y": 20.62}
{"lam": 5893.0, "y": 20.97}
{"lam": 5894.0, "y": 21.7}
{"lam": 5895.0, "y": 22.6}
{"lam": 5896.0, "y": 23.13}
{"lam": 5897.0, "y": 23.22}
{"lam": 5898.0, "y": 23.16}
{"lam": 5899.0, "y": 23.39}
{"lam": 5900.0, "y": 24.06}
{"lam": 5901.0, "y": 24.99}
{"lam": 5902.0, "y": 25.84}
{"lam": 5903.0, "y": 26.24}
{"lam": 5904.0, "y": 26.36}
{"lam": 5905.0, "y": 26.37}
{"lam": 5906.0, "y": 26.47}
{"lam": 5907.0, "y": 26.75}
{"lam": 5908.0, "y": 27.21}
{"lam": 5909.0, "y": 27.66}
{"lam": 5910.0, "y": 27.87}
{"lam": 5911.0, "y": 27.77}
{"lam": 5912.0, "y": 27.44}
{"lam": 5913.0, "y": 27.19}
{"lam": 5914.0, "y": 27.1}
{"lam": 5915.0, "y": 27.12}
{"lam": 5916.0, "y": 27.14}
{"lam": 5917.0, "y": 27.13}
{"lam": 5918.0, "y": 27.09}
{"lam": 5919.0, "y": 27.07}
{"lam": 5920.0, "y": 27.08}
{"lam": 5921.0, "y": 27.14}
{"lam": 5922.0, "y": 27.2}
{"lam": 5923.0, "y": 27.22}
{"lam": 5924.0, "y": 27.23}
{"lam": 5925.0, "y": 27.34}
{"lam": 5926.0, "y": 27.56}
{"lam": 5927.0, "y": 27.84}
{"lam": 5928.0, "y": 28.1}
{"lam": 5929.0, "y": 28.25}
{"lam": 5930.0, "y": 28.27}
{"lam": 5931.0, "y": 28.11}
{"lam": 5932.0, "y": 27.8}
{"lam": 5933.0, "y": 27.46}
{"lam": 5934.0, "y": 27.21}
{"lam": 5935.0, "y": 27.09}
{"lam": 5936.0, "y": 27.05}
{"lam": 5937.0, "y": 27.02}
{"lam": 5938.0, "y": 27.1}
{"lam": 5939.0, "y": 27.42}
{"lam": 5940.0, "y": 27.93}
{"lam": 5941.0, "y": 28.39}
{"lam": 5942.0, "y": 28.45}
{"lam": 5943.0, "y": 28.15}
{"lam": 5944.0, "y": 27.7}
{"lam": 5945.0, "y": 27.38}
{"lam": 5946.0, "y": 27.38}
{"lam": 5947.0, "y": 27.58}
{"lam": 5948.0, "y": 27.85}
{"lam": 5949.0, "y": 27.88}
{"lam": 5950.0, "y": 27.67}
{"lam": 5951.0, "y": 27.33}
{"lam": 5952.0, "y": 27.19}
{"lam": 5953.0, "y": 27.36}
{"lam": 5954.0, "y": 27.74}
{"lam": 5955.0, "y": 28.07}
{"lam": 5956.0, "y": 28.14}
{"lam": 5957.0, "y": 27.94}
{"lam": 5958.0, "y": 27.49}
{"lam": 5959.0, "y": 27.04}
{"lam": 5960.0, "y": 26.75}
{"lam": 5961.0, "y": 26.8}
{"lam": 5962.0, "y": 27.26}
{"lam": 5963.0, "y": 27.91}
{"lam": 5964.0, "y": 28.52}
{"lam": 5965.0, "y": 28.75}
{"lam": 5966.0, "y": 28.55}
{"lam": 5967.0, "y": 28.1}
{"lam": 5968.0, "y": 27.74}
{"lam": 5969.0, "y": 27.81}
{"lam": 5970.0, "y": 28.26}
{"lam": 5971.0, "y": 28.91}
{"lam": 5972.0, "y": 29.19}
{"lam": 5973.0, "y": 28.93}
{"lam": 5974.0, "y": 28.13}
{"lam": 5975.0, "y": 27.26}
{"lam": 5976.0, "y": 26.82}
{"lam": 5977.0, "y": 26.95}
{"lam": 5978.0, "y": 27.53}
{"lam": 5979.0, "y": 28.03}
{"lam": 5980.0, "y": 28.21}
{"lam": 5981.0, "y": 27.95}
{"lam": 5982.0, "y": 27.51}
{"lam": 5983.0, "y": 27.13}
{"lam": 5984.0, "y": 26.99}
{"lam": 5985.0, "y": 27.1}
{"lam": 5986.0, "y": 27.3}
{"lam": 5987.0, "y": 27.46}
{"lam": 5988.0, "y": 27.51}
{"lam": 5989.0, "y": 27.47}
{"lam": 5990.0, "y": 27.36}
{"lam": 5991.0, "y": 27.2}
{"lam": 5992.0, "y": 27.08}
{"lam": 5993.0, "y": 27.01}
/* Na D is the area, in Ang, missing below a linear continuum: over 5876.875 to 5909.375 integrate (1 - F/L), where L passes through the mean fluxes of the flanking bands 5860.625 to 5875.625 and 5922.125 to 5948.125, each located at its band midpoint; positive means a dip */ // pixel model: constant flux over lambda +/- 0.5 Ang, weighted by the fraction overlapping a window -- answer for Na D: 3.38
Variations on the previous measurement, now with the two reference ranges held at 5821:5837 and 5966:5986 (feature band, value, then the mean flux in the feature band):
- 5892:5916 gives 2.0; 25.4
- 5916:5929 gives 0.1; 27.4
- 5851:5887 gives -0.4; 27.8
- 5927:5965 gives 0.1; 27.7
